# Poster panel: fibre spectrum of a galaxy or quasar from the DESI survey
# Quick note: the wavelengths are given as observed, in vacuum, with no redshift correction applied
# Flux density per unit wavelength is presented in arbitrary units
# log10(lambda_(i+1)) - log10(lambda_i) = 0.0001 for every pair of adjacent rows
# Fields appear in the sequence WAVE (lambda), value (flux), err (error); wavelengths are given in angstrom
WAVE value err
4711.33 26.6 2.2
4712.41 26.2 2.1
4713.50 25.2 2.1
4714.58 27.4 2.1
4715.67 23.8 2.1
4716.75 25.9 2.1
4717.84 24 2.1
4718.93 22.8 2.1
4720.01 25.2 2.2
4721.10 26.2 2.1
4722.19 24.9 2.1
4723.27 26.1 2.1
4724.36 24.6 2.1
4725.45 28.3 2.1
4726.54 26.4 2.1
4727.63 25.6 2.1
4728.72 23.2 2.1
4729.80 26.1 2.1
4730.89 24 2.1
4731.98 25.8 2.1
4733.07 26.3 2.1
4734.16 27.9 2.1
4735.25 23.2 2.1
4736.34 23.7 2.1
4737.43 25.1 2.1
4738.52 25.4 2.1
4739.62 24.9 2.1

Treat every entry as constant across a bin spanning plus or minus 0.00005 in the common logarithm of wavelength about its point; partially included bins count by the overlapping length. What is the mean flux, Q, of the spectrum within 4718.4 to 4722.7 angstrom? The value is 24.8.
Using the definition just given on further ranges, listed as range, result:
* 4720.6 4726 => 26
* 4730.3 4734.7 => 26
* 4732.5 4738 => 25.3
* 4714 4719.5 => 24.8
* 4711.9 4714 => 25.6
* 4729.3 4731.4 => 25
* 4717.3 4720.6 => 24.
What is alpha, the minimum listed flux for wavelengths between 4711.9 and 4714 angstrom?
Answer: 25.2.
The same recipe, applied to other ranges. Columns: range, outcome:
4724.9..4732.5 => 23.2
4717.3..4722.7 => 22.8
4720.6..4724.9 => 24.6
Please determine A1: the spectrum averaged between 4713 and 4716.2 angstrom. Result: 25.5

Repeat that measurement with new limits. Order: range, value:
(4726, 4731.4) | 25.1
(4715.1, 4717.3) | 24.9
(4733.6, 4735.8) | 25.6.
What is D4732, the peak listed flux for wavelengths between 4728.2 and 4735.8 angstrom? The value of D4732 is 27.9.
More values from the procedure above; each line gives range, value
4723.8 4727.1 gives 28.3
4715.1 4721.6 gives 26.2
